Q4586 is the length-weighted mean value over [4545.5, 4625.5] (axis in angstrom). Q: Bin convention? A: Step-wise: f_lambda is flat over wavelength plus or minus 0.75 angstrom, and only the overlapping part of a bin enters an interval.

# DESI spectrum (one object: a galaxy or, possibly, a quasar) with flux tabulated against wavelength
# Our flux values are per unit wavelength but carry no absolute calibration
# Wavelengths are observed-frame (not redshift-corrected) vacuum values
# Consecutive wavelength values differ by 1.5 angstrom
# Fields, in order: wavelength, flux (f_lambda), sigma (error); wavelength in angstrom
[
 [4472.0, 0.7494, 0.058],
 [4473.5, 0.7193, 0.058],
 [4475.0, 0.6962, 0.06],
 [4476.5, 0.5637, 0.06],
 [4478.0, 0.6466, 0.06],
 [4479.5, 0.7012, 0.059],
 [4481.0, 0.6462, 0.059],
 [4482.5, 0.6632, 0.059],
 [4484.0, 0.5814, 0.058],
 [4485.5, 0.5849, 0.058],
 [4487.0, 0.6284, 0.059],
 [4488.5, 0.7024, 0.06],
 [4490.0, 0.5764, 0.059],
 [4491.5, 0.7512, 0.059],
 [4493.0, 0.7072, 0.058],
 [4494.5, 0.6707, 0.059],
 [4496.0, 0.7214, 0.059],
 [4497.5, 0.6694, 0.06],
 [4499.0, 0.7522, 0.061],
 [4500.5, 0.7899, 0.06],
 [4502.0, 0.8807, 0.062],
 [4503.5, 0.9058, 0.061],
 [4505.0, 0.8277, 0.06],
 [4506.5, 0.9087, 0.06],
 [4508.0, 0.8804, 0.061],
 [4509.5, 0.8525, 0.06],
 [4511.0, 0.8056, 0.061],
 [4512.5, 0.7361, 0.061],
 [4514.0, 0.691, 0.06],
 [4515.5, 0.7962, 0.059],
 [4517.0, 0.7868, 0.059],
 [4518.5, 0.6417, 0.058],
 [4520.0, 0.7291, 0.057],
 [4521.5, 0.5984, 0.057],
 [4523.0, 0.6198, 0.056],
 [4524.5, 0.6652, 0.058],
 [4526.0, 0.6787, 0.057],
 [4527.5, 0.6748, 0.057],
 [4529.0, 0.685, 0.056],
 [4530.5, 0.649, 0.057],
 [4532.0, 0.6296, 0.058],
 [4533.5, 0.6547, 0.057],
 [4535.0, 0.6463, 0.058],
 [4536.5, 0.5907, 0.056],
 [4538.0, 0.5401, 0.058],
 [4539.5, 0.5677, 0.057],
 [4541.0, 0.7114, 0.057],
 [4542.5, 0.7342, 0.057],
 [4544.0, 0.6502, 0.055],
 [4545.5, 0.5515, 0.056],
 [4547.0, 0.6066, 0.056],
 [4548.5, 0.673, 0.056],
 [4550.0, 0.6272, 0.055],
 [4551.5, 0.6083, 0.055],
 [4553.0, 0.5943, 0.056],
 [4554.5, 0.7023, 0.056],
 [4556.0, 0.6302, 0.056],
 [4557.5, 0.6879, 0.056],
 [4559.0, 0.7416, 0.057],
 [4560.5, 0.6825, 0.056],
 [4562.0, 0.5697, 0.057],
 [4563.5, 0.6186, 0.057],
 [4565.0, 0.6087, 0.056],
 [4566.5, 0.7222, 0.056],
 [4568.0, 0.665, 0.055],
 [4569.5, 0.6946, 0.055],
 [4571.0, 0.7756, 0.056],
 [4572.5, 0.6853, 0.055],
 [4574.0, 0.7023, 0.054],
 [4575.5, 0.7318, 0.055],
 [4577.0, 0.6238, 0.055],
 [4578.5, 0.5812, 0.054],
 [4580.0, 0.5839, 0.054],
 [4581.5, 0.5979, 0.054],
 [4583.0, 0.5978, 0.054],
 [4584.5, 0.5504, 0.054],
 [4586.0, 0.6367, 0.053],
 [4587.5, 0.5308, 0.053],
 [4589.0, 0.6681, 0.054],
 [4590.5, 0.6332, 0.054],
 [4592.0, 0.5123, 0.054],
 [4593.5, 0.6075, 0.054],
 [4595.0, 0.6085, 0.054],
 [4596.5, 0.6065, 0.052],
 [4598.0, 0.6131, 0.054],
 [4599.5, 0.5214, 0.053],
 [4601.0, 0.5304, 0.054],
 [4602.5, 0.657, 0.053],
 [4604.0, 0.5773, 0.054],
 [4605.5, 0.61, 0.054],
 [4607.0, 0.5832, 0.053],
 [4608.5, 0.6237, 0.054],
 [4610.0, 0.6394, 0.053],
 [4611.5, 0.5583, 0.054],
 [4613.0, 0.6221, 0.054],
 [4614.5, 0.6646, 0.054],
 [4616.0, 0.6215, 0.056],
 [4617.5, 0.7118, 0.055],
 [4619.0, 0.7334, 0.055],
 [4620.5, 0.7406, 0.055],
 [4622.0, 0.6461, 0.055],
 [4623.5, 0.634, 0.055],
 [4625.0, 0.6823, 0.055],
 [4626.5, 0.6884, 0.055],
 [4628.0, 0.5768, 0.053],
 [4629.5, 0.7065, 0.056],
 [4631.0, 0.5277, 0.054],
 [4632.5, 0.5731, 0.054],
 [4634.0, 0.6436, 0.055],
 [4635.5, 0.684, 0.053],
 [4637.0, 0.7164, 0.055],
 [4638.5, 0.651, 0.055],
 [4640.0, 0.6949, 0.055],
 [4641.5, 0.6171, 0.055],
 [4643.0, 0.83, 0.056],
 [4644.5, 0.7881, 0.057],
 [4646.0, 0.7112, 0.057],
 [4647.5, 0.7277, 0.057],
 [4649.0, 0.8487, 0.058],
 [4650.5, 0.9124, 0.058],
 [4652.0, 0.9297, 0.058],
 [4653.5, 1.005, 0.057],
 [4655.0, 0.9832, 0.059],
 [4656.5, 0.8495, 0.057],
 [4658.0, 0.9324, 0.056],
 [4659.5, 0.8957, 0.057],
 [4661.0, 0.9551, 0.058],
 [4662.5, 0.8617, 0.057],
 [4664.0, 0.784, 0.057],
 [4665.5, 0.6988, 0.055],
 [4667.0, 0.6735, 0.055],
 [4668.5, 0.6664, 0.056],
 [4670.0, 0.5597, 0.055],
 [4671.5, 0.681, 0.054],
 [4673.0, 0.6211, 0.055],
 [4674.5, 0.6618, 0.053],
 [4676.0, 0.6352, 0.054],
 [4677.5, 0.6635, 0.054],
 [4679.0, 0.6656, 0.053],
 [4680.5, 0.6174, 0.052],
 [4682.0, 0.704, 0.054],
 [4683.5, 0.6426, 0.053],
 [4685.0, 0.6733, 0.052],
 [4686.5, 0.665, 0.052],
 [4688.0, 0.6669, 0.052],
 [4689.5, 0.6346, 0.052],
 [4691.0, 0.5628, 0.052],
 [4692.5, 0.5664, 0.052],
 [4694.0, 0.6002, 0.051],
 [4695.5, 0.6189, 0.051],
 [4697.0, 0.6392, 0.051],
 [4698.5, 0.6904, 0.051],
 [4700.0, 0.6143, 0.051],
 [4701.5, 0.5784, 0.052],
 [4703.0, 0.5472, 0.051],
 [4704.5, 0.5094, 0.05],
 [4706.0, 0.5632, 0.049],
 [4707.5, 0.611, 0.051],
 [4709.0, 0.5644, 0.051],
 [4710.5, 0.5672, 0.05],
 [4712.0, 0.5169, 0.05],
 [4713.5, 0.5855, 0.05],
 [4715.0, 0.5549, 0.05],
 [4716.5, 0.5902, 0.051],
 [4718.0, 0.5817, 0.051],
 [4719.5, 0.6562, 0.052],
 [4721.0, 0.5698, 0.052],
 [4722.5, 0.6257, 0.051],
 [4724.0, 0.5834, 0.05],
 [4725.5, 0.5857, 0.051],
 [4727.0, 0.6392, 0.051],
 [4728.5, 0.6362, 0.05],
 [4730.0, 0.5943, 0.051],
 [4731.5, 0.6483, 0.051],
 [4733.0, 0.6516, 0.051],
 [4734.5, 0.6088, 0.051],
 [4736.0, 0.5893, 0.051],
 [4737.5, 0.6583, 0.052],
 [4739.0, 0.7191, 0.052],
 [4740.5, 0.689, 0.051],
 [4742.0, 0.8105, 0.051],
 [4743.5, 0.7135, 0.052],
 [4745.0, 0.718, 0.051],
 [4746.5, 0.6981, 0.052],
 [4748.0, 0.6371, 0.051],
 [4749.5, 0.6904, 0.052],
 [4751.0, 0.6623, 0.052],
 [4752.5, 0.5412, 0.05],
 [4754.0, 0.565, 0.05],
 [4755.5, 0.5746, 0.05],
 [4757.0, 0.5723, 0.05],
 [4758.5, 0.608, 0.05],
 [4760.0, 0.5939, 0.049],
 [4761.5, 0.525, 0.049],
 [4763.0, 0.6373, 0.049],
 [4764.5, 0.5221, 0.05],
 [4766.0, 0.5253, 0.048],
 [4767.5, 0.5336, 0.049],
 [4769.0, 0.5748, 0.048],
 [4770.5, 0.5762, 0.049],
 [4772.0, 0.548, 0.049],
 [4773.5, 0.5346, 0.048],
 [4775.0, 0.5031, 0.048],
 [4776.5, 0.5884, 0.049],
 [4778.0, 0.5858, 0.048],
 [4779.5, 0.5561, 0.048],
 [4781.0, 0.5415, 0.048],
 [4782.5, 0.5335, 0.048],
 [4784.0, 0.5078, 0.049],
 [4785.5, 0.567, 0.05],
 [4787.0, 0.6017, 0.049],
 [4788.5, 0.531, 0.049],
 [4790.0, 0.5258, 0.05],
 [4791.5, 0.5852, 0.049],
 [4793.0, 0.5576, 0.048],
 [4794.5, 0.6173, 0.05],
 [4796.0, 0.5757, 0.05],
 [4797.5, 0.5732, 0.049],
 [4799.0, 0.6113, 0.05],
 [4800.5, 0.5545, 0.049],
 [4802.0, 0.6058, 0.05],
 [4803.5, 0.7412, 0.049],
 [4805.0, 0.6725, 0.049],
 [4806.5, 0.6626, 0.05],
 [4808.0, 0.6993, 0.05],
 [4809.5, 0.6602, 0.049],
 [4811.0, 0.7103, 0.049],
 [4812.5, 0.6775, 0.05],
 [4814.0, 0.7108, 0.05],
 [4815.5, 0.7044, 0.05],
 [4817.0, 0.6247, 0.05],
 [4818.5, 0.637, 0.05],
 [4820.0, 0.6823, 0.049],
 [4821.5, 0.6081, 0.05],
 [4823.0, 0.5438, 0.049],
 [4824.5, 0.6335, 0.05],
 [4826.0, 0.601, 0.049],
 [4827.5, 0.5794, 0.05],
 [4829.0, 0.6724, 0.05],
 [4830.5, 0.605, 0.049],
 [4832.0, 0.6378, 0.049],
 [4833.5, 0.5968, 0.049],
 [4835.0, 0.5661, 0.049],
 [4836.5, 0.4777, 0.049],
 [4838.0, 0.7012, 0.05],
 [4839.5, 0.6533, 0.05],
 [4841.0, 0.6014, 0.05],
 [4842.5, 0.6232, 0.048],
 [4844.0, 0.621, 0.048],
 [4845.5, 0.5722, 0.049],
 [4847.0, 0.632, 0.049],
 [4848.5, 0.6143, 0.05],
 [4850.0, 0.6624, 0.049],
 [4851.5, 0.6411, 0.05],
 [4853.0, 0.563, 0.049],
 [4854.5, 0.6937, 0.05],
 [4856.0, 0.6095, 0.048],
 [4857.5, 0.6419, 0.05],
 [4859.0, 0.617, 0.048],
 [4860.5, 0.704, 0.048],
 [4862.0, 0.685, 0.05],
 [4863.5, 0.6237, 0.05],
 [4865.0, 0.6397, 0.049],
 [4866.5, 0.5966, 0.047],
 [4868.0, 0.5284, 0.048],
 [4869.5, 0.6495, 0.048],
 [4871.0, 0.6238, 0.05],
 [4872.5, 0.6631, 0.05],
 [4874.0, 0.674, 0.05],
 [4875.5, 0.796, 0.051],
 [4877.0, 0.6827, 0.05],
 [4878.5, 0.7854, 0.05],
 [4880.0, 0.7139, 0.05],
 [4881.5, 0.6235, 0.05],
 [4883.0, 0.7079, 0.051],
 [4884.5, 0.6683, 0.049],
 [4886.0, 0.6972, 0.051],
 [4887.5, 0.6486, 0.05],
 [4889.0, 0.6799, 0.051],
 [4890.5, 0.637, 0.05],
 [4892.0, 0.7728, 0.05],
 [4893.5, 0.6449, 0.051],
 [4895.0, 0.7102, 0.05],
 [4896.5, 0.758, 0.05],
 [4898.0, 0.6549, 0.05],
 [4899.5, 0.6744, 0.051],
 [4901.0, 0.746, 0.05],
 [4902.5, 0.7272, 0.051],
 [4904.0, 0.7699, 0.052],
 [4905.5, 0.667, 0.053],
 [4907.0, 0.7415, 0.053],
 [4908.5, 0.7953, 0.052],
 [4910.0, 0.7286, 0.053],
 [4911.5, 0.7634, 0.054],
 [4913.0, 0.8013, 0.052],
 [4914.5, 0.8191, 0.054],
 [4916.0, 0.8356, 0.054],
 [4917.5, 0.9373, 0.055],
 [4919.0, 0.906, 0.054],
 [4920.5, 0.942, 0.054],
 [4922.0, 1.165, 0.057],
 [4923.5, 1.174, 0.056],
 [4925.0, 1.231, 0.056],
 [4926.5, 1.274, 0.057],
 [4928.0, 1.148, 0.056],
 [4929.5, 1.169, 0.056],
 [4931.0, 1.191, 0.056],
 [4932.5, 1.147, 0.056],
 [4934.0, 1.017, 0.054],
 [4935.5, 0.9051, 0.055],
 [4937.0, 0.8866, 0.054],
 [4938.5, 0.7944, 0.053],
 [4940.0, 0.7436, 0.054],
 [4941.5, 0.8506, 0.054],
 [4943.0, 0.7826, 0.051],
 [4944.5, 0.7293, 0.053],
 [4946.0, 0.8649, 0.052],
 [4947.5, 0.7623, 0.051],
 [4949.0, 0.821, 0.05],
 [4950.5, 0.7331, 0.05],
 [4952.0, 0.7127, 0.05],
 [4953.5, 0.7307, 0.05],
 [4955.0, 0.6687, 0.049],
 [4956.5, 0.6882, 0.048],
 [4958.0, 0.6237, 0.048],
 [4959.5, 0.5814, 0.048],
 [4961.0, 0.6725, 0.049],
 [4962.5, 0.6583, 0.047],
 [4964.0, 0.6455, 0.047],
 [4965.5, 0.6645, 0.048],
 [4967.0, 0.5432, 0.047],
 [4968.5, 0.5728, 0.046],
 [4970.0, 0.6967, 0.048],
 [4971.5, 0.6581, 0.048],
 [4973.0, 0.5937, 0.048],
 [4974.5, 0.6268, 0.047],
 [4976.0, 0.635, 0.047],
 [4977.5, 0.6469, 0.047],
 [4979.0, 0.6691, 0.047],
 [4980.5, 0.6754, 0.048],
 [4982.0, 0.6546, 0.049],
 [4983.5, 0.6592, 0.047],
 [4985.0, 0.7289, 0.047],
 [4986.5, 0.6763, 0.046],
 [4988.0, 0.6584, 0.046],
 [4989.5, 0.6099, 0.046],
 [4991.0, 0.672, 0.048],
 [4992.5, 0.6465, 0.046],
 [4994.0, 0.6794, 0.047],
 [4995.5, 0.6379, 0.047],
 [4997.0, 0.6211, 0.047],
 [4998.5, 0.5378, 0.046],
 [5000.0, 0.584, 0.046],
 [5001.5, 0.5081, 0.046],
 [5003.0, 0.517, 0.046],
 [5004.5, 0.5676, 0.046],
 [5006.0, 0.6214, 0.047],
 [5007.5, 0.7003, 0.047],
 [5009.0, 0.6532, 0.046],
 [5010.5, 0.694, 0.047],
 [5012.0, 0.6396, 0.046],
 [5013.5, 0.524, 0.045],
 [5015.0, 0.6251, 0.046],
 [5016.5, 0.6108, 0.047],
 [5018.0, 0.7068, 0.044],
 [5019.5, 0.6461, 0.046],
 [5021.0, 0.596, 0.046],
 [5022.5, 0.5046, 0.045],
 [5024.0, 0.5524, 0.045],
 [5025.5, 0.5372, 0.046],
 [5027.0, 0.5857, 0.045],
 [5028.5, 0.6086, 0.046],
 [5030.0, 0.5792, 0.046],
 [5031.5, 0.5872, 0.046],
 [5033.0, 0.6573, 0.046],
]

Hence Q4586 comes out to 0.634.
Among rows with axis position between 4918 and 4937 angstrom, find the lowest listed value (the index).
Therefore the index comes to 0.8866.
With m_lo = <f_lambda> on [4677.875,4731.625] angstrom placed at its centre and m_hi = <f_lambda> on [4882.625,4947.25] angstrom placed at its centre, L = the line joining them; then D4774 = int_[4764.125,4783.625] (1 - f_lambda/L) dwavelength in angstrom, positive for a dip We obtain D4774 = 4.0 angstrom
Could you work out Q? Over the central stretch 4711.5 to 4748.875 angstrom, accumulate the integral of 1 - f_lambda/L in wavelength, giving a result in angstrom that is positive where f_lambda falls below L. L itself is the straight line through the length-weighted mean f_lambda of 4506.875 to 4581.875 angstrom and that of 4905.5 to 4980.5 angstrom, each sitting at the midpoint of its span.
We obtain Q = 5.2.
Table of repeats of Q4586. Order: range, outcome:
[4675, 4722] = 0.609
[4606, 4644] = 0.655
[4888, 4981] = 0.791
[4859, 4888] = 0.668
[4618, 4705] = 0.7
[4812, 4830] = 0.639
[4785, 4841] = 0.621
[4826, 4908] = 0.657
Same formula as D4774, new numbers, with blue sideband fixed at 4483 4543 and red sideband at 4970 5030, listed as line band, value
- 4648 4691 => -4.5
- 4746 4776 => 3.8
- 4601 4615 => 1.6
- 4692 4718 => 3.4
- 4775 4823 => 3.4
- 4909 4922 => -4.5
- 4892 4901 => -0.8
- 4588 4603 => 2.1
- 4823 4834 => 0.6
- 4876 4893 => -1.4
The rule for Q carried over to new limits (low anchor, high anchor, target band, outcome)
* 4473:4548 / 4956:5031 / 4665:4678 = 0.39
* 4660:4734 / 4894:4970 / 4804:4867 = 9.14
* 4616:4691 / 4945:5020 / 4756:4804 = 8.63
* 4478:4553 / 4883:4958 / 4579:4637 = 8.34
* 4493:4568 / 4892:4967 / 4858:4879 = 3.80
